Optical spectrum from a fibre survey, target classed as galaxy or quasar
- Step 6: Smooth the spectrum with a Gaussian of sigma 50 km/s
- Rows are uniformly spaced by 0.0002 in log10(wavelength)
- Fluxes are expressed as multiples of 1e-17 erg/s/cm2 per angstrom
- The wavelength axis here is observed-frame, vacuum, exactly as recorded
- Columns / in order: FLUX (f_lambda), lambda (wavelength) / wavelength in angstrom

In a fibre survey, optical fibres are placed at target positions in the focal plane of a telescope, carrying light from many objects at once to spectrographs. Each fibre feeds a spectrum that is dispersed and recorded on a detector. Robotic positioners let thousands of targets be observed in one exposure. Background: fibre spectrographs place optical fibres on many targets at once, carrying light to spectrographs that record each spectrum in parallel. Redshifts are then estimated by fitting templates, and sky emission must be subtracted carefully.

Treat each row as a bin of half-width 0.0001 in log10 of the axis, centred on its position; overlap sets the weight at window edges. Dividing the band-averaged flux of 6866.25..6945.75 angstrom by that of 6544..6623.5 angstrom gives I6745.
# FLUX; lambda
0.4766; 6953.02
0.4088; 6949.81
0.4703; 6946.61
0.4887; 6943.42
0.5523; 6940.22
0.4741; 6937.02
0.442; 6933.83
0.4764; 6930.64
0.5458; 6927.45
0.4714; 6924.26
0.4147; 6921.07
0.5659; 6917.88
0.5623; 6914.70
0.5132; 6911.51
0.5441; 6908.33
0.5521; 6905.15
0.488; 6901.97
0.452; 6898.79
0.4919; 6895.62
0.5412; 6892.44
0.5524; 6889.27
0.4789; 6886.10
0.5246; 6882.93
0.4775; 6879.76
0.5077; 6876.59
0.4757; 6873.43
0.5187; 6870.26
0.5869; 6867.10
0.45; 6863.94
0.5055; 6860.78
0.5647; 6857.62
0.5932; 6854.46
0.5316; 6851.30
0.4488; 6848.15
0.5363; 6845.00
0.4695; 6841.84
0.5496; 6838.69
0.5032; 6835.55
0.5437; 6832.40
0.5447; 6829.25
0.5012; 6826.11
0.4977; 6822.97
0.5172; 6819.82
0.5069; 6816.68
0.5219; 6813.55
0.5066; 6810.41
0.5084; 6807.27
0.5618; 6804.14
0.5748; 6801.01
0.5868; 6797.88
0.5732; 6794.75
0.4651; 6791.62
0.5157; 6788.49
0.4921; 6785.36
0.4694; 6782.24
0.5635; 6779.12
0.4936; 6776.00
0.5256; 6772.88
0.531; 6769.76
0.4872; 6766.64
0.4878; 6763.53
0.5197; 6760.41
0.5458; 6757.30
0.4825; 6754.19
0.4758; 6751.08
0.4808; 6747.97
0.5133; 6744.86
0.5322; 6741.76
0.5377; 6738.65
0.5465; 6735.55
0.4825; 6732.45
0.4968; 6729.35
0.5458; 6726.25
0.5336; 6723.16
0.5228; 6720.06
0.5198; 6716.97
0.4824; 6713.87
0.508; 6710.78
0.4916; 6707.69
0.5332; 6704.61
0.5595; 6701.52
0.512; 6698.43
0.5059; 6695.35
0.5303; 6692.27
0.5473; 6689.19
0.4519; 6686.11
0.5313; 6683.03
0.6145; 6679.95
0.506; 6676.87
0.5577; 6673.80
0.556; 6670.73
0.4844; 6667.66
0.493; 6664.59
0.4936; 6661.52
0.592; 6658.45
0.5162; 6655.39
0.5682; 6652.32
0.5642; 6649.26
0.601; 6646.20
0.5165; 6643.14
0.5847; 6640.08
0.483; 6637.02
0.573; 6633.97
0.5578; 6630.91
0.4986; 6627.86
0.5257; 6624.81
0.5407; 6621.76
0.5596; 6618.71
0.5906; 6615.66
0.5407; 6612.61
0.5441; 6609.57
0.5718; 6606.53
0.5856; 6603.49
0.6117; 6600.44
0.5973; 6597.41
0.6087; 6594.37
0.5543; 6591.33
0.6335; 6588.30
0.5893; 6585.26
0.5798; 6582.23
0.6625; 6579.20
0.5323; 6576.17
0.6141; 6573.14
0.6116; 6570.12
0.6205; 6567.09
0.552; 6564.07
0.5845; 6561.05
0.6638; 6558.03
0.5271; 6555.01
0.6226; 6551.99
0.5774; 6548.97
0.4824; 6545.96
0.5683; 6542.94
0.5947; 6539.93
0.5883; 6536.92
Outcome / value 0.87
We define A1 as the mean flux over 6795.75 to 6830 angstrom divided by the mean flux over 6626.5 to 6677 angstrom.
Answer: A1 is 0.98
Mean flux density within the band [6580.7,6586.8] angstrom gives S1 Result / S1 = 0.584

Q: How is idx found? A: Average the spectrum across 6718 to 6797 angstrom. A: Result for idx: 0.513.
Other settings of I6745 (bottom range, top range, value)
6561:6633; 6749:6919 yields 0.90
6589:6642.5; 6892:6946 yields 0.90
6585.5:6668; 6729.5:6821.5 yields 0.93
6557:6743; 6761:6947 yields 0.93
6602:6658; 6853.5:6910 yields 0.93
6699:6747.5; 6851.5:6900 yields 0.99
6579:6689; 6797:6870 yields 0.95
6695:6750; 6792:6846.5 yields 1.02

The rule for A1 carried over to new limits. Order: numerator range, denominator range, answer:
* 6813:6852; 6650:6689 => 0.96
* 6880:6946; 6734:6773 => 0.99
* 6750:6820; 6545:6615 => 0.88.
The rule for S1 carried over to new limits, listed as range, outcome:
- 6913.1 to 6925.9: 0.503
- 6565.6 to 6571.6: 0.616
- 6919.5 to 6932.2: 0.477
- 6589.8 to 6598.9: 0.587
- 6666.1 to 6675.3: 0.533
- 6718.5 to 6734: 0.516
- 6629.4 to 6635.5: 0.565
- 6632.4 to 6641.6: 0.547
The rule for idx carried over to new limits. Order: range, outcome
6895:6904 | 0.48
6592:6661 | 0.559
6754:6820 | 0.521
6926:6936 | 0.487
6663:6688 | 0.525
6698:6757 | 0.514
